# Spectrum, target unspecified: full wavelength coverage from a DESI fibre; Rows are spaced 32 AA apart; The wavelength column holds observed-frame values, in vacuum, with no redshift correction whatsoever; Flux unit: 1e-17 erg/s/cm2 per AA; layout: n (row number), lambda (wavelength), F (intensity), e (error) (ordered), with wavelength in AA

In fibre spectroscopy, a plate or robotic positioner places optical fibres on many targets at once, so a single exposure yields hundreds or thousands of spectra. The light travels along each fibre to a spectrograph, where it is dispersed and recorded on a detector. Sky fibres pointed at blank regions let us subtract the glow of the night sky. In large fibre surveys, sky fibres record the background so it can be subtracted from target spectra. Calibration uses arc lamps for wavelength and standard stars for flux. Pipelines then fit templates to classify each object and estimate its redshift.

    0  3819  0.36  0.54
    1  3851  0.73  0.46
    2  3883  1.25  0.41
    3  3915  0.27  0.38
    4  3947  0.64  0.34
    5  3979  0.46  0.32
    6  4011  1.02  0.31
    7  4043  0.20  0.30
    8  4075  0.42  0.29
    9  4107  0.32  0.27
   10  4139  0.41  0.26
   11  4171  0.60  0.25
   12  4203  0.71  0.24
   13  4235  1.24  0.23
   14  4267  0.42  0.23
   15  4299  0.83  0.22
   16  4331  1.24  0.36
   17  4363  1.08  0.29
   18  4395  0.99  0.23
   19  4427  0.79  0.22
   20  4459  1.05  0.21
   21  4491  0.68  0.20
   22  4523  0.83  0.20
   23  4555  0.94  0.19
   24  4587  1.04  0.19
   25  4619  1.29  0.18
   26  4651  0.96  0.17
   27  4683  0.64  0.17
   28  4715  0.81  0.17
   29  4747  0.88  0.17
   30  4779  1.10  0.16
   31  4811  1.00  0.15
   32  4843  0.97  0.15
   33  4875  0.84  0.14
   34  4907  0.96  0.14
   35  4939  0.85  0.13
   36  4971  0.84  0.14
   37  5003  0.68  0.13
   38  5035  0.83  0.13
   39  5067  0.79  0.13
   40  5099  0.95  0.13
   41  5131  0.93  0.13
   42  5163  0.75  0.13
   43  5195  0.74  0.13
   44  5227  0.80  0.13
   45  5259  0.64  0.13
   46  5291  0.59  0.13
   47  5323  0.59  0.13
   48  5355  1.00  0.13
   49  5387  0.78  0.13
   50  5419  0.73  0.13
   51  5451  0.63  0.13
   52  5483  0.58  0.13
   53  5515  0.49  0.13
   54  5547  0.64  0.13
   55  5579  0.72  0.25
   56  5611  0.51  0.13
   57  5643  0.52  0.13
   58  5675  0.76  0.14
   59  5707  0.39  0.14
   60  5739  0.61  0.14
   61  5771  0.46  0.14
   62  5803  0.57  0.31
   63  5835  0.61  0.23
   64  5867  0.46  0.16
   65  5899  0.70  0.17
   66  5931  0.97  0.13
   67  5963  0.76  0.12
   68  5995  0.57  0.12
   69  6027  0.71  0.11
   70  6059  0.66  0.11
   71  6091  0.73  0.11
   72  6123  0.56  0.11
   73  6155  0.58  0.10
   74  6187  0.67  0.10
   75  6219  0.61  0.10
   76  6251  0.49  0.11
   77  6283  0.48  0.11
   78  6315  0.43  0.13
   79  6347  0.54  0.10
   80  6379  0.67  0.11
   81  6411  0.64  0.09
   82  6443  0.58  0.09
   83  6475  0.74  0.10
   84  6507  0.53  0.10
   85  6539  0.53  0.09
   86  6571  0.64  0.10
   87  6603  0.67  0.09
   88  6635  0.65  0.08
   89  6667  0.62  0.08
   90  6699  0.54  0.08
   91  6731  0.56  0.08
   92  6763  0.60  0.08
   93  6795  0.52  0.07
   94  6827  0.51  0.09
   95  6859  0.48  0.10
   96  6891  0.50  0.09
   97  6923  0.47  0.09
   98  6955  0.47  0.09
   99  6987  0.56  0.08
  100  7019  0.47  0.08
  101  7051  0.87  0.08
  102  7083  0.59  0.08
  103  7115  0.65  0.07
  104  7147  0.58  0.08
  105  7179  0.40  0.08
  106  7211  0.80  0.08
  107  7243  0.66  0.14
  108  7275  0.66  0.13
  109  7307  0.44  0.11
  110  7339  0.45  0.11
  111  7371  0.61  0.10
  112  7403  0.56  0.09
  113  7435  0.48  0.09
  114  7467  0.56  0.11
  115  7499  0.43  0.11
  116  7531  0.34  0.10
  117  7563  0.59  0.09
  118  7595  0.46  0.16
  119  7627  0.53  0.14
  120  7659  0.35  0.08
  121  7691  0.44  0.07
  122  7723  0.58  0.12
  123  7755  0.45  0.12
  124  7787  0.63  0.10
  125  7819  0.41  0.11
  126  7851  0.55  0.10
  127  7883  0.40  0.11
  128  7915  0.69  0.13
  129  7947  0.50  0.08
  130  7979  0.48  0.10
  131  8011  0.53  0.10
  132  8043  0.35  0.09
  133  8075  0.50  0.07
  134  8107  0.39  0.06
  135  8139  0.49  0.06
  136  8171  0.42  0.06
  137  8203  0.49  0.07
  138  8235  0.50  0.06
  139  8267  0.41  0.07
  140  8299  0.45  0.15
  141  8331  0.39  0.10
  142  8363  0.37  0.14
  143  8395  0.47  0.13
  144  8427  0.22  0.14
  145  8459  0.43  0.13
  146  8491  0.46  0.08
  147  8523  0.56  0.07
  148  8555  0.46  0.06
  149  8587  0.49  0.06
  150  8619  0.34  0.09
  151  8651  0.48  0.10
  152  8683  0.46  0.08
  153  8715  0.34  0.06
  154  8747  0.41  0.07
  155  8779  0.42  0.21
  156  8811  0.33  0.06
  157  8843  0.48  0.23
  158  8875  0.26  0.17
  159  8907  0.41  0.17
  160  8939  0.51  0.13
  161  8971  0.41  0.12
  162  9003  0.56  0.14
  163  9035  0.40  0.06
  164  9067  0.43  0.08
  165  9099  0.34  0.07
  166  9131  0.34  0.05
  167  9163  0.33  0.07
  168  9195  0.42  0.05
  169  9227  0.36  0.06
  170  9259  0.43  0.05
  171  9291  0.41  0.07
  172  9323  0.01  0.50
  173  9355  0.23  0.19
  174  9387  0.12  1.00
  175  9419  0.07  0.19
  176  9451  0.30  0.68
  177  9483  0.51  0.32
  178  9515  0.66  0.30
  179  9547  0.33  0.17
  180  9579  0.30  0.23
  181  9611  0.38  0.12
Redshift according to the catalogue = 0.07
